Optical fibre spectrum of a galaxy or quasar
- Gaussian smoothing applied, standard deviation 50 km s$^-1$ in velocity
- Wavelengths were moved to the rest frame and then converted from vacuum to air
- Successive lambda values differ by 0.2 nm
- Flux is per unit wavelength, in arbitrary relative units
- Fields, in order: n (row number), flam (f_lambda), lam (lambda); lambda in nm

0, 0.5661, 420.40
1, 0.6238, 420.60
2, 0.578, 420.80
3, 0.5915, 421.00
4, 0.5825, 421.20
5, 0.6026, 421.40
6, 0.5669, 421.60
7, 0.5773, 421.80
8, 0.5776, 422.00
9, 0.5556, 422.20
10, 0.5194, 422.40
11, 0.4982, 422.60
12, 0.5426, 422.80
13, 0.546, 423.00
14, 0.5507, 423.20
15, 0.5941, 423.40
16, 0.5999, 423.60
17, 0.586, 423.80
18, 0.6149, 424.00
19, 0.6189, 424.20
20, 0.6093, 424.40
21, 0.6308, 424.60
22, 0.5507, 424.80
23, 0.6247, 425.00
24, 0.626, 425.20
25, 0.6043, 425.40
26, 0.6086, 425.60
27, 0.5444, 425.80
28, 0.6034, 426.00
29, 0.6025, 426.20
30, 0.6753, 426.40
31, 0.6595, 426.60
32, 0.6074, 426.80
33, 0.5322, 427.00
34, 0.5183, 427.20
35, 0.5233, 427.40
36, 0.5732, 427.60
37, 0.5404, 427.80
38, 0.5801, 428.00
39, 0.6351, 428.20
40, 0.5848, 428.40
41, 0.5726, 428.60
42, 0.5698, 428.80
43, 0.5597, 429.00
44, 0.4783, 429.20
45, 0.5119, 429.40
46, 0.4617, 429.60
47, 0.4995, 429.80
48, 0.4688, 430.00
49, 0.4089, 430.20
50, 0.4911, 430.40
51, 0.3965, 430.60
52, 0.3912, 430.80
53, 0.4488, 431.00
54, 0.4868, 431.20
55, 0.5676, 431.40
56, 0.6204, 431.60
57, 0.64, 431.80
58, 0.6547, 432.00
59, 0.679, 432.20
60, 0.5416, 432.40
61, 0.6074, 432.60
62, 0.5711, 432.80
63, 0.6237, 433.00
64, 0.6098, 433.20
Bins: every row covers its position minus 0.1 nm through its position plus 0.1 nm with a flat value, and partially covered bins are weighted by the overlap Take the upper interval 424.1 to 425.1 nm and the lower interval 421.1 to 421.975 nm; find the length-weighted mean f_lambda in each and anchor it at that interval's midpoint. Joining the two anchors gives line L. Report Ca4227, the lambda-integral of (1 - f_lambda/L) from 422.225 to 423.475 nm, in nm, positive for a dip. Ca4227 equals 0.11 nm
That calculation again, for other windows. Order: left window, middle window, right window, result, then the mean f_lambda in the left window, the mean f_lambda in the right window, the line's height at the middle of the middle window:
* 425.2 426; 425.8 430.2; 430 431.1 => -0.357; 0.593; 0.431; 0.514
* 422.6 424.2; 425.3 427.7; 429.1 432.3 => -0.173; 0.574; 0.513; 0.548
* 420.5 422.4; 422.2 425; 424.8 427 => 0.091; 0.581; 0.609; 0.594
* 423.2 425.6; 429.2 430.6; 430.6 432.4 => 0.235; 0.603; 0.551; 0.563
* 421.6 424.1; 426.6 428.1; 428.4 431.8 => -0.099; 0.564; 0.503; 0.526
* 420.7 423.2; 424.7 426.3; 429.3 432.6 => -0.149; 0.561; 0.52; 0.545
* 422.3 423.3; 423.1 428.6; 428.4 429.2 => -0.477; 0.531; 0.558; 0.545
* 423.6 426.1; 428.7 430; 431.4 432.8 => 0.214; 0.602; 0.616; 0.611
